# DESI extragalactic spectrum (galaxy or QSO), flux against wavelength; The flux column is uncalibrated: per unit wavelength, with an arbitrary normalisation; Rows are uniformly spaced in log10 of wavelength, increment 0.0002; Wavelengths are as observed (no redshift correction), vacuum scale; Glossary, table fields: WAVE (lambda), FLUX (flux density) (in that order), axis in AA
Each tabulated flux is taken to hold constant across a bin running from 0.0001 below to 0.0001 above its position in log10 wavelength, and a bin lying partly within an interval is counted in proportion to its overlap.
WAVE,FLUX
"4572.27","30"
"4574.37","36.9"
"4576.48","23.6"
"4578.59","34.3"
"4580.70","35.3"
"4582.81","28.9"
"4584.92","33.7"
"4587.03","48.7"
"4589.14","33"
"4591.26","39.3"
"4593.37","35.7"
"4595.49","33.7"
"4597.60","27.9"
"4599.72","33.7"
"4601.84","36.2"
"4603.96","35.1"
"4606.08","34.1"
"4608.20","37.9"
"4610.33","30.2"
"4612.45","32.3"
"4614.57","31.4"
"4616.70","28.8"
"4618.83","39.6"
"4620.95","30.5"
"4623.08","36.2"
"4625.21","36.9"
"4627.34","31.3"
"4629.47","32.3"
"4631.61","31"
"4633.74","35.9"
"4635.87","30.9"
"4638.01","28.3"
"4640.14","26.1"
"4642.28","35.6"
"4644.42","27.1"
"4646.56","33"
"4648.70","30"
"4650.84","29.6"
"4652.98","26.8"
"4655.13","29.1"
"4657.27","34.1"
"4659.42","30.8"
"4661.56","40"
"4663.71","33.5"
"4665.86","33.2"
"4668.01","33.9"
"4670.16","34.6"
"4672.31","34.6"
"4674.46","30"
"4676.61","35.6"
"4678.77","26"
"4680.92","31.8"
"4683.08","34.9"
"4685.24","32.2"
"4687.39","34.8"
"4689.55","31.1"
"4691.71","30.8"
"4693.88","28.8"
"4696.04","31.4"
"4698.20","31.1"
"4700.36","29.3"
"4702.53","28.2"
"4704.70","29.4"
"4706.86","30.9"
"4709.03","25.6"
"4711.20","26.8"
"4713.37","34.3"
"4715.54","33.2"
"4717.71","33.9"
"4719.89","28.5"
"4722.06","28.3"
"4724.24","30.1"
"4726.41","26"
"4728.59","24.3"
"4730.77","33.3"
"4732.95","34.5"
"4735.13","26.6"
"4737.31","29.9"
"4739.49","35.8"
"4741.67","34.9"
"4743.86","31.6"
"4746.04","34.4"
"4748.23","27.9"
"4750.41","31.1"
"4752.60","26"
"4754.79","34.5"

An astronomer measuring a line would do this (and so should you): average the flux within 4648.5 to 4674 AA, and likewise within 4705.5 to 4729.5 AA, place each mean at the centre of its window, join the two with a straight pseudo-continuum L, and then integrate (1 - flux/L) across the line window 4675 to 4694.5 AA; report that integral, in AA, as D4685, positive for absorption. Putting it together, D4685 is -0.4 AA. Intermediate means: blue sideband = 32.5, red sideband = 29.3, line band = 31.8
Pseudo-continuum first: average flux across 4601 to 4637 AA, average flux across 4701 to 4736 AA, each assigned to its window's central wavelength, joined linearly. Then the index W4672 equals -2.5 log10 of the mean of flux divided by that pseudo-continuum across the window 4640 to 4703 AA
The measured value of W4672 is -0.01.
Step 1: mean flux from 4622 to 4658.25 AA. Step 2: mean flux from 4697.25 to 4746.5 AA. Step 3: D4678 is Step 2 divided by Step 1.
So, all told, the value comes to 0.97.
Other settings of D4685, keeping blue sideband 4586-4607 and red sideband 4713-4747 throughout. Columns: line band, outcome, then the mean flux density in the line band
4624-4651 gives 2.3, 31.5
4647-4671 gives 0.9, 32.3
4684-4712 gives 1.9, 30.1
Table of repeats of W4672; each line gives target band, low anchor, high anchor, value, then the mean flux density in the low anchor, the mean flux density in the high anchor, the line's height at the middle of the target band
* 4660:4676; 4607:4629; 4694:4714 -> -0.10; 33.5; 29.5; 31.2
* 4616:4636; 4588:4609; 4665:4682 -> 0.01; 34.7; 32.5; 33.9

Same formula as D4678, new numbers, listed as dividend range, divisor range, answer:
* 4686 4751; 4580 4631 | 0.89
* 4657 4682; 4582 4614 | 0.96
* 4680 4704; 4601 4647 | 0.96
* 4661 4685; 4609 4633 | 1.01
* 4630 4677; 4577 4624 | 0.93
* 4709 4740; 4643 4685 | 0.94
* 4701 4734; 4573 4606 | 0.87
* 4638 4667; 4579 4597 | 0.88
